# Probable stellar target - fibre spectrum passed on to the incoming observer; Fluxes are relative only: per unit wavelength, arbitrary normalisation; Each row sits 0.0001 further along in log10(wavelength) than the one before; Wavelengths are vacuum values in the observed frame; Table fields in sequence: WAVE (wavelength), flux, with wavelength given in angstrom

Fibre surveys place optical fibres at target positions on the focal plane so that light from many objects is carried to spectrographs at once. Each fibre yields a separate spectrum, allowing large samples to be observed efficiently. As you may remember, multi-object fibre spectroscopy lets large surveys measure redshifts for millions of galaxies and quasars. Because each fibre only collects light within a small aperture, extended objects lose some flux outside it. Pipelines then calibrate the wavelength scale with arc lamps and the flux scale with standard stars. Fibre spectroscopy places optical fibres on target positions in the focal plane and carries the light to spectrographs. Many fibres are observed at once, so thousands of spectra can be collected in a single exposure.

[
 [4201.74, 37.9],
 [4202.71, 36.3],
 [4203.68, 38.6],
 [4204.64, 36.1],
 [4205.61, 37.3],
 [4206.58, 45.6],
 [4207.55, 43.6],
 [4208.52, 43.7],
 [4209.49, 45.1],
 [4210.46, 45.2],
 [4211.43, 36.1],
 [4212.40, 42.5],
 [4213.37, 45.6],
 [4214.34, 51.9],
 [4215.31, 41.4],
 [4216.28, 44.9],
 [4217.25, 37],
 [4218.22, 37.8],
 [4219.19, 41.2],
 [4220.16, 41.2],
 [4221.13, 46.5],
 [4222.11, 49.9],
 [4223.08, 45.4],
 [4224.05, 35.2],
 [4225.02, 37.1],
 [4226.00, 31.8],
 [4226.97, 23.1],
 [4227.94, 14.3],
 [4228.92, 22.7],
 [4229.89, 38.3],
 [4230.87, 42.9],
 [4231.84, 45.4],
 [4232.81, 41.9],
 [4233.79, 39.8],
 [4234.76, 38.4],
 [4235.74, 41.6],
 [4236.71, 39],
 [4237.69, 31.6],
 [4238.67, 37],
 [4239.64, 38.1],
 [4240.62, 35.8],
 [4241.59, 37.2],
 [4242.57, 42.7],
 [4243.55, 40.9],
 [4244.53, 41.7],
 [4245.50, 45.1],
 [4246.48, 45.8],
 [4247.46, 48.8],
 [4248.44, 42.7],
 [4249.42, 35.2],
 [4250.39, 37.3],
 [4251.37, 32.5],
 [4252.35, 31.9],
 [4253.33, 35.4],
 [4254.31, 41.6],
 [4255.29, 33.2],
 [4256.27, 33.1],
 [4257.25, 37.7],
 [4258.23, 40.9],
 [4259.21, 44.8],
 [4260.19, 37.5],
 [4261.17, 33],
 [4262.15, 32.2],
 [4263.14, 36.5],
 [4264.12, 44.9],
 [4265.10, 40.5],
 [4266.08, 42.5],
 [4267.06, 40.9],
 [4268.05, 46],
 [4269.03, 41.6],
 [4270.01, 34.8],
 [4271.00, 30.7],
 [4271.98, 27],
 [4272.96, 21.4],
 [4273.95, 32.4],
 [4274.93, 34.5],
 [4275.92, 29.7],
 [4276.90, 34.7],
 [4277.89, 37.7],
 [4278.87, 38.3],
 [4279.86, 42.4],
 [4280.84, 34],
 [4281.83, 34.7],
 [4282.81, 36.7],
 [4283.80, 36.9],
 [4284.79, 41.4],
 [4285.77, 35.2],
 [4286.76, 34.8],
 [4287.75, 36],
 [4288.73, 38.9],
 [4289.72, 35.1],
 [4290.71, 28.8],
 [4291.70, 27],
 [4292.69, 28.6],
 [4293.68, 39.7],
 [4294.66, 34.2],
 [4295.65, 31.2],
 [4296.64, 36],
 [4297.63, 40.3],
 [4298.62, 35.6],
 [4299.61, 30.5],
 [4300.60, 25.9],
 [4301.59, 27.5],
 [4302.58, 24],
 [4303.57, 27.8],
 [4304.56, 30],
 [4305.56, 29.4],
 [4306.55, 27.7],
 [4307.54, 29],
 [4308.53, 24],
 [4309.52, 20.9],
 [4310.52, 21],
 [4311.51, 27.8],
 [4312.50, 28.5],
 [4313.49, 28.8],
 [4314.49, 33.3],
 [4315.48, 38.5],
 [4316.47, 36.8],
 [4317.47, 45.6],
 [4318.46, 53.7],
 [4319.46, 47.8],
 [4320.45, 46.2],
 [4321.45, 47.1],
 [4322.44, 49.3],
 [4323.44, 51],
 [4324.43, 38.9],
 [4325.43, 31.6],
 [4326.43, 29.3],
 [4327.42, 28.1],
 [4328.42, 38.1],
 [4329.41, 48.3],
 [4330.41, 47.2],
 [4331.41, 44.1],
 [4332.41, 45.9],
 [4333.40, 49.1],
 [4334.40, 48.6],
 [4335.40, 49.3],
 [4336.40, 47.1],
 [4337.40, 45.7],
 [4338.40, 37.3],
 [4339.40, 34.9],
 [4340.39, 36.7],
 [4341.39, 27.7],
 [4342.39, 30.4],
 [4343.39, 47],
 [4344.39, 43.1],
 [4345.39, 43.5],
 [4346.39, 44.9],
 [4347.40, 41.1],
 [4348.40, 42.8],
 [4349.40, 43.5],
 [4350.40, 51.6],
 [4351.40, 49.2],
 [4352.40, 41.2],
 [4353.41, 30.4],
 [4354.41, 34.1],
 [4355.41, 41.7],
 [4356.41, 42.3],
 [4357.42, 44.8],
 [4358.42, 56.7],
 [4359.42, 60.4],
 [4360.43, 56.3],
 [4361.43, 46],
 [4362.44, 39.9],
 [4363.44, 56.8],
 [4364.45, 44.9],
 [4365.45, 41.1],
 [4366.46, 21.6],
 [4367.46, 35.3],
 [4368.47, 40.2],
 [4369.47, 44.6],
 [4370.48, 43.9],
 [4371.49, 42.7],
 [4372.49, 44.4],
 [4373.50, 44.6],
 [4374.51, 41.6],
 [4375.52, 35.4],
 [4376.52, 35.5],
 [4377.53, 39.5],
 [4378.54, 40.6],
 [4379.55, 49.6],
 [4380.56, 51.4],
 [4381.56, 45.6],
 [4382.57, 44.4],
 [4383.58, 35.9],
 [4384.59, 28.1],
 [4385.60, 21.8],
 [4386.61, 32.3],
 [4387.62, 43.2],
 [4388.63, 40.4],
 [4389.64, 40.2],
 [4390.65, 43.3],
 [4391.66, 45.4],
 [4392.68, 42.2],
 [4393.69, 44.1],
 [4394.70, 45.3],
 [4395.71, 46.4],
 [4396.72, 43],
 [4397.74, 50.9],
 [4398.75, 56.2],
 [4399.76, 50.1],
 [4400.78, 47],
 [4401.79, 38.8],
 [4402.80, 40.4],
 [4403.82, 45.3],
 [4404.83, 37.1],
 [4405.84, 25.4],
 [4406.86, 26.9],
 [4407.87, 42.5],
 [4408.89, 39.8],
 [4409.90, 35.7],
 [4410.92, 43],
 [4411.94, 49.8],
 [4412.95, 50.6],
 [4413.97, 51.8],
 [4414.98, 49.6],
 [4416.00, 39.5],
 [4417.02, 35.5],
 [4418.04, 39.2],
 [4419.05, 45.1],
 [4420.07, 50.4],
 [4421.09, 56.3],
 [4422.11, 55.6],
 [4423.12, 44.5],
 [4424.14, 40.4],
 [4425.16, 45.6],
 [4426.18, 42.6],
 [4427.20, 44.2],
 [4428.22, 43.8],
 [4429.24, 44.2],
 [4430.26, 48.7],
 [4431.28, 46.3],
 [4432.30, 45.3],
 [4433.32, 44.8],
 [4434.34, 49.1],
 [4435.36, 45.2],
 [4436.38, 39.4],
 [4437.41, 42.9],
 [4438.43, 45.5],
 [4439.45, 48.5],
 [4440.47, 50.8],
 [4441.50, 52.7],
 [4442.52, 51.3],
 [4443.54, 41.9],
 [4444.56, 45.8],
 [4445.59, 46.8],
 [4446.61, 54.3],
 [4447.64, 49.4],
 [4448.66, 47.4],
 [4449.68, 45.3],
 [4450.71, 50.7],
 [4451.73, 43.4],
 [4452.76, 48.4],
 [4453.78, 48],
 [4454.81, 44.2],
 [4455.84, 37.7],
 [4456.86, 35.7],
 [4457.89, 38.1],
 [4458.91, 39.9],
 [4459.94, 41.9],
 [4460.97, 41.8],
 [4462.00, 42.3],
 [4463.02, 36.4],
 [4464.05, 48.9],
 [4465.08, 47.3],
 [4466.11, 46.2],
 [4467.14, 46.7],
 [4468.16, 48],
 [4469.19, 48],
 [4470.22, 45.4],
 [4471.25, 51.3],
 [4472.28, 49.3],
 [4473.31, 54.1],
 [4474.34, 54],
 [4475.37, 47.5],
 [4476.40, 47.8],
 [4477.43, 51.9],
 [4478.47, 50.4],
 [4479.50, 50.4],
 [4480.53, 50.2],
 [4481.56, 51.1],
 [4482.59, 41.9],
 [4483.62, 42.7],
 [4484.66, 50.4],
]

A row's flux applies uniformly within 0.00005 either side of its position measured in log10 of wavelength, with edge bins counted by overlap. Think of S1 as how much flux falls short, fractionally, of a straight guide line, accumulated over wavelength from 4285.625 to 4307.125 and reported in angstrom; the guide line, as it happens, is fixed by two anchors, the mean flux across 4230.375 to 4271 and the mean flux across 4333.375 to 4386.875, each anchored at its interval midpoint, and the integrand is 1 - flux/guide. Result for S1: 4.5 angstrom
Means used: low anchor 39.2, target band 31.9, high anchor 42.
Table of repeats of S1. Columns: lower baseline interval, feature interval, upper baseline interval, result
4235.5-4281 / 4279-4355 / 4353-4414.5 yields 4.90 angstrom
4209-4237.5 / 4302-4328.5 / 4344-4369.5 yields 4.93 angstrom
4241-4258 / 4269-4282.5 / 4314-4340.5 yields 2.22 angstrom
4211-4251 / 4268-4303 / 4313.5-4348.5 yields 5.85 angstrom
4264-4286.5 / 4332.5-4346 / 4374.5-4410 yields -1.01 angstrom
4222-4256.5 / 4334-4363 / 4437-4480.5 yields -0.90 angstrom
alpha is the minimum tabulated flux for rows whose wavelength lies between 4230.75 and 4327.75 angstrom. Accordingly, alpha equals 20.9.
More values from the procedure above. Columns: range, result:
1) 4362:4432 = 21.6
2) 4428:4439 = 39.4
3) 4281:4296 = 27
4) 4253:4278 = 21.4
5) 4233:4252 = 31.6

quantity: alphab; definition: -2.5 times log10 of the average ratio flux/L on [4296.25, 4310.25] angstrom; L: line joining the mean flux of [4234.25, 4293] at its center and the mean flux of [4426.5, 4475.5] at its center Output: 0.32 mag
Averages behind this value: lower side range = 37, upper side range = 46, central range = 29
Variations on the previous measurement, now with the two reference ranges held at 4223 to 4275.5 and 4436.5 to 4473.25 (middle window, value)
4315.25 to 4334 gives -0.07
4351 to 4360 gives -0.08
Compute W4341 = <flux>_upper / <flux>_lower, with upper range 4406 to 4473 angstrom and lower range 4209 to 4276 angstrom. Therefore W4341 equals 1.18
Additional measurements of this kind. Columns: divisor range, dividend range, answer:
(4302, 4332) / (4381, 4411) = 1.14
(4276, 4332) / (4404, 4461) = 1.26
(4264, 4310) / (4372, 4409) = 1.23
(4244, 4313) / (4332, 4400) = 1.23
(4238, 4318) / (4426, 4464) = 1.29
